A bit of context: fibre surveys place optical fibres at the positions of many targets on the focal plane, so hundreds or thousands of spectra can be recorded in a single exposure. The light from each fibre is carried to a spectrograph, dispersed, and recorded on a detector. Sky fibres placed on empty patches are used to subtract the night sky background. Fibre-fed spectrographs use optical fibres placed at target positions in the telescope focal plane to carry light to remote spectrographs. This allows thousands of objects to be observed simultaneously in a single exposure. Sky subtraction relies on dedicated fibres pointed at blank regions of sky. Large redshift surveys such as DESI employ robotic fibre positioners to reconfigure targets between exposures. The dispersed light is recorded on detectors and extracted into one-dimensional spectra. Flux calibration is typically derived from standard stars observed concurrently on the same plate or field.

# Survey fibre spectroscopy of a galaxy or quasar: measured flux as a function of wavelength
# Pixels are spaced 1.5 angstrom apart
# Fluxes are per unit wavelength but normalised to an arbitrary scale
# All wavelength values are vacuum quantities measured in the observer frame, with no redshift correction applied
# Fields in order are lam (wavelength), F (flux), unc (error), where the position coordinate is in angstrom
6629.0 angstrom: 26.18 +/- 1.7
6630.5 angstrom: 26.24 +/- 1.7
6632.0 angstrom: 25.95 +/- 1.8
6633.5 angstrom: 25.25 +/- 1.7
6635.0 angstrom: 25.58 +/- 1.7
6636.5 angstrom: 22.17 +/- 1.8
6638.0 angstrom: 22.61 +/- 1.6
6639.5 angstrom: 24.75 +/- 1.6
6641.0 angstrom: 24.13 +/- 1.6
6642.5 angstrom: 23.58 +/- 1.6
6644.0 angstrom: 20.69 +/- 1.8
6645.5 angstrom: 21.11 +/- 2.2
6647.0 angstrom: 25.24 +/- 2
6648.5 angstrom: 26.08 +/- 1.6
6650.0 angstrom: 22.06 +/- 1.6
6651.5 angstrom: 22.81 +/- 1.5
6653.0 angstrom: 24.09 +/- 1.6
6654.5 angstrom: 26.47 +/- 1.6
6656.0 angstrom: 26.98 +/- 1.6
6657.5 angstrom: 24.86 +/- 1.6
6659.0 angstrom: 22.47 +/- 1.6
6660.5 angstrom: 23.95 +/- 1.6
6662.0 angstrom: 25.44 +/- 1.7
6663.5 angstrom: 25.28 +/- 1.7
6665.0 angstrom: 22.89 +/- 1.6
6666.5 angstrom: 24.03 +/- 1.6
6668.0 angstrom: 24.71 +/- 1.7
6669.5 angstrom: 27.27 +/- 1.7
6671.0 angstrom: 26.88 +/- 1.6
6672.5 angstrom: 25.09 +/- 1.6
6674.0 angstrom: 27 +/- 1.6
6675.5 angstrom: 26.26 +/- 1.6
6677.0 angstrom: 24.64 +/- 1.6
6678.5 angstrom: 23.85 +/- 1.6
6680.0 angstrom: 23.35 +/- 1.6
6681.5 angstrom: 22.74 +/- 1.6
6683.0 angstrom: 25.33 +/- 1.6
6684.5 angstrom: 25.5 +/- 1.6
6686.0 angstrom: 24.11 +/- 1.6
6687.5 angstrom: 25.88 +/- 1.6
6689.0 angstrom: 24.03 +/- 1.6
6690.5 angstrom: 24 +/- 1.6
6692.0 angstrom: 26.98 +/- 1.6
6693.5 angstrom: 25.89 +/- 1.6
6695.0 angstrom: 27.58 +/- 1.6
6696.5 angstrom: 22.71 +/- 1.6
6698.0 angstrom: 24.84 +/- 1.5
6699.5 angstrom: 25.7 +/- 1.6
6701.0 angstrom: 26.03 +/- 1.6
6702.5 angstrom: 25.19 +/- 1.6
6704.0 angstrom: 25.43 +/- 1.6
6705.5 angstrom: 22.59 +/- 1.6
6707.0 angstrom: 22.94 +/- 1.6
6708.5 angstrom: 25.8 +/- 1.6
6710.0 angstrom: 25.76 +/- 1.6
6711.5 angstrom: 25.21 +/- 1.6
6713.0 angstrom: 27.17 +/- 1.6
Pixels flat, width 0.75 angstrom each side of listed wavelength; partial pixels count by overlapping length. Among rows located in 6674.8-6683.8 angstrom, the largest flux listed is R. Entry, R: 26.26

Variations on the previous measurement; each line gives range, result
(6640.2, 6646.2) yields 24.13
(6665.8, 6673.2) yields 27.27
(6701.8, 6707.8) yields 25.43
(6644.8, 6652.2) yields 26.08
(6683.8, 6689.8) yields 25.88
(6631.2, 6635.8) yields 25.95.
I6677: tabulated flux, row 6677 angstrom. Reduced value 24.64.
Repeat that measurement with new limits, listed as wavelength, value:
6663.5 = 25.28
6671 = 26.88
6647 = 25.24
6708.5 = 25.8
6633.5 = 25.25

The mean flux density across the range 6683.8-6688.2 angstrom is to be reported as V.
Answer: 25.2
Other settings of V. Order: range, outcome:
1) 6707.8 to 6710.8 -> 25.8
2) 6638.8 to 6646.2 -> 22.9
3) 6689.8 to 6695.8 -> 26.1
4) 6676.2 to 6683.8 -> 24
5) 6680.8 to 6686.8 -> 24.4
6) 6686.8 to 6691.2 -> 24.6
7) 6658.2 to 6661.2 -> 23.2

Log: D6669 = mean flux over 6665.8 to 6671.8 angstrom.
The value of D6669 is 25.7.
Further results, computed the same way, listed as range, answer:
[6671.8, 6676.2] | 26.1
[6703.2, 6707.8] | 23.7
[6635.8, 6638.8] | 22.4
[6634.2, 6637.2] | 23.9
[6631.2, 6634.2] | 25.6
